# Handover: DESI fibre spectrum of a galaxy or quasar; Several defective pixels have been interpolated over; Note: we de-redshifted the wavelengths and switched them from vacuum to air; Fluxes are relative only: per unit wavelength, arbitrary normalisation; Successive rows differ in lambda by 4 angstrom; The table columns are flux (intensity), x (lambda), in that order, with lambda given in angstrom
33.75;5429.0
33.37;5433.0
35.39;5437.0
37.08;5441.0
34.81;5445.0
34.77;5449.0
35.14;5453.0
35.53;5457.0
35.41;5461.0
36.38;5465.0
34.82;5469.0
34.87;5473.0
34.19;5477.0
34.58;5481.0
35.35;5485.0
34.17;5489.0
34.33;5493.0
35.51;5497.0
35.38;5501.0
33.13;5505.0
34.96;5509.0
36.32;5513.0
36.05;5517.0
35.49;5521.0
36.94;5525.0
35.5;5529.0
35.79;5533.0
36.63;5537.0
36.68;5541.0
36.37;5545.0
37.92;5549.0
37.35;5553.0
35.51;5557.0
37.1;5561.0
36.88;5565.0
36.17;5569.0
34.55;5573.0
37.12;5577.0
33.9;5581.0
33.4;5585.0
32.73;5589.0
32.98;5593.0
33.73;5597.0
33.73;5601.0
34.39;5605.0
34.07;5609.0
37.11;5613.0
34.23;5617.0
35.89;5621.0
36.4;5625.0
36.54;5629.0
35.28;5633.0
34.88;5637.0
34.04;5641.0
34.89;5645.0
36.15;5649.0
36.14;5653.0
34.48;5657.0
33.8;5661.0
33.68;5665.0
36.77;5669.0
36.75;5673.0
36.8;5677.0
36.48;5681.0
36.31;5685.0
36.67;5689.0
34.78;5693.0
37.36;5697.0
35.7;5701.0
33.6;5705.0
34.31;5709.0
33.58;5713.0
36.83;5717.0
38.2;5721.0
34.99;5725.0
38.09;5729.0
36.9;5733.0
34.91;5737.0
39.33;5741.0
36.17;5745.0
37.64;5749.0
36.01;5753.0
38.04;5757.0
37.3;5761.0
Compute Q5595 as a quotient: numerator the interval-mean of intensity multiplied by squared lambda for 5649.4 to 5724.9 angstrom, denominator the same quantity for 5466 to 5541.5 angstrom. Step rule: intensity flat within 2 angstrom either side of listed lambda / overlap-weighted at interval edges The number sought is 1.1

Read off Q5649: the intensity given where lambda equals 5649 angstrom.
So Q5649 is 36.15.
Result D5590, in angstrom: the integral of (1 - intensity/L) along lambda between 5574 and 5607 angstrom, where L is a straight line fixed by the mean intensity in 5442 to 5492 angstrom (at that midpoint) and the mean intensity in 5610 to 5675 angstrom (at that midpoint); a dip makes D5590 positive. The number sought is 1.2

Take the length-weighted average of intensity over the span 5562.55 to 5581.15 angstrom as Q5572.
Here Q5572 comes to 35.9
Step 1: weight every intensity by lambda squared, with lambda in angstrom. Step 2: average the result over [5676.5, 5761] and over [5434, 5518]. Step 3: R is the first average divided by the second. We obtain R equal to 1.1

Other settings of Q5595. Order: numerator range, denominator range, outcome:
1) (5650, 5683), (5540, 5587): 1.02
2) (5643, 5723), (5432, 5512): 1.10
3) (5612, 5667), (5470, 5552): 1.04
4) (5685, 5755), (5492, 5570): 1.07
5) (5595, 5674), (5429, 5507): 1.07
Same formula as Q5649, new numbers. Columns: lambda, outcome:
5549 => 37.92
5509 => 34.96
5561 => 37.1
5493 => 34.33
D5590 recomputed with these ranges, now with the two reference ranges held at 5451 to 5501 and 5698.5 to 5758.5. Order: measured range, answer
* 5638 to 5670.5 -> 0.9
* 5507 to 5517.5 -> -0.2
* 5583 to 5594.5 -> 0.8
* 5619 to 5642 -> 0.1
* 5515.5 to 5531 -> -0.3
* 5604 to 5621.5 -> 0.3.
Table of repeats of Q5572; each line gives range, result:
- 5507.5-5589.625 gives 35.9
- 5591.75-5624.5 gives 34.6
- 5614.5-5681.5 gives 35.5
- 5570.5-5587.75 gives 34.7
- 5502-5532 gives 35.5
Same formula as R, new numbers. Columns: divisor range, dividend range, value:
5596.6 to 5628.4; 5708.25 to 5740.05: 1.07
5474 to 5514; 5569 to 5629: 1.04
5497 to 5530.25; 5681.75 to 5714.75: 1.06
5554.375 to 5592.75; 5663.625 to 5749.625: 1.08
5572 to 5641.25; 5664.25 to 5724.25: 1.07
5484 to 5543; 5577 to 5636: 1.01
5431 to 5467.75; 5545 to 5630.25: 1.05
